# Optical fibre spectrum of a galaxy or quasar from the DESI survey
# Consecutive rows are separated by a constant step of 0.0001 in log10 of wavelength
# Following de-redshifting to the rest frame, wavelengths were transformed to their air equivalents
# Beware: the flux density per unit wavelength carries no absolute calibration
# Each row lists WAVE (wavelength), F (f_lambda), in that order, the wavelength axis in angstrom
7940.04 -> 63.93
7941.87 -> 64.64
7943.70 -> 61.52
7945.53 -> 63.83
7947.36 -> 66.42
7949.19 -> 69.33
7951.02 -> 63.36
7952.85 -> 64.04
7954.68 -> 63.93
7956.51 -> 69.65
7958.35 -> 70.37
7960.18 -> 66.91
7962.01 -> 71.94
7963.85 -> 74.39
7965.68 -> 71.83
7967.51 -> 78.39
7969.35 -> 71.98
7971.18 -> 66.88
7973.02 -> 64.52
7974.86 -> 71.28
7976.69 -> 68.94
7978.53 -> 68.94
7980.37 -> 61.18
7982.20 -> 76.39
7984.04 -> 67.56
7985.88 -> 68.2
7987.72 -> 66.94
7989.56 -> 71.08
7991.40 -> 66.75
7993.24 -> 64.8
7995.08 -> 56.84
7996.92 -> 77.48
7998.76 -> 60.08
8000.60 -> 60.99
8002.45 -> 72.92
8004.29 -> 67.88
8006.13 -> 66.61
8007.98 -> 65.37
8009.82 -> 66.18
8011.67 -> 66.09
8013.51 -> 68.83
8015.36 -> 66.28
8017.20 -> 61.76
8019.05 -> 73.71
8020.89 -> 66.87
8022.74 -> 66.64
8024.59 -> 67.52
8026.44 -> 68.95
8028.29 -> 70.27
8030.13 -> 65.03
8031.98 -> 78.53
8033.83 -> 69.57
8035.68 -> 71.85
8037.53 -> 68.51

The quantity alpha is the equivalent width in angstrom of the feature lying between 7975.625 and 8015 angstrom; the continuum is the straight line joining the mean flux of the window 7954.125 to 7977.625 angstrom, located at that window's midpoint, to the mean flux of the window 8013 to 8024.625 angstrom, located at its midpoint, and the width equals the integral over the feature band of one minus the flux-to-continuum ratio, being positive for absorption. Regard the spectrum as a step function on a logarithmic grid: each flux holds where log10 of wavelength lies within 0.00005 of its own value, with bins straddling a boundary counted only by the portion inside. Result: 0.8 angstrom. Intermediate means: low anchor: 70.2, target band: 67.1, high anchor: 67.3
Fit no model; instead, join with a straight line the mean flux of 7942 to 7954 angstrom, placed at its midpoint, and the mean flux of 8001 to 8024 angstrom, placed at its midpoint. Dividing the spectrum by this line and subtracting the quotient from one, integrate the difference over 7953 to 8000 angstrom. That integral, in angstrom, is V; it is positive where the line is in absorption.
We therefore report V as -1.94 angstrom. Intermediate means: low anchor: 64.7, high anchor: 67.3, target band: 68.6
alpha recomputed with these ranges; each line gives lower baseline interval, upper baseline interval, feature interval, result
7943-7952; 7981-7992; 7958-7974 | -0.90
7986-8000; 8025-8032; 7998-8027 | 0.59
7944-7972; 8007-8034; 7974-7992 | -0.07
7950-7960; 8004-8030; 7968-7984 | -0.55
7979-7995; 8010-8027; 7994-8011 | 0.32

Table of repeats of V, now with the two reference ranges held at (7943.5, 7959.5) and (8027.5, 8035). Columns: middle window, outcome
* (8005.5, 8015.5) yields 0.45 angstrom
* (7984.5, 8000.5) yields 0.54 angstrom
